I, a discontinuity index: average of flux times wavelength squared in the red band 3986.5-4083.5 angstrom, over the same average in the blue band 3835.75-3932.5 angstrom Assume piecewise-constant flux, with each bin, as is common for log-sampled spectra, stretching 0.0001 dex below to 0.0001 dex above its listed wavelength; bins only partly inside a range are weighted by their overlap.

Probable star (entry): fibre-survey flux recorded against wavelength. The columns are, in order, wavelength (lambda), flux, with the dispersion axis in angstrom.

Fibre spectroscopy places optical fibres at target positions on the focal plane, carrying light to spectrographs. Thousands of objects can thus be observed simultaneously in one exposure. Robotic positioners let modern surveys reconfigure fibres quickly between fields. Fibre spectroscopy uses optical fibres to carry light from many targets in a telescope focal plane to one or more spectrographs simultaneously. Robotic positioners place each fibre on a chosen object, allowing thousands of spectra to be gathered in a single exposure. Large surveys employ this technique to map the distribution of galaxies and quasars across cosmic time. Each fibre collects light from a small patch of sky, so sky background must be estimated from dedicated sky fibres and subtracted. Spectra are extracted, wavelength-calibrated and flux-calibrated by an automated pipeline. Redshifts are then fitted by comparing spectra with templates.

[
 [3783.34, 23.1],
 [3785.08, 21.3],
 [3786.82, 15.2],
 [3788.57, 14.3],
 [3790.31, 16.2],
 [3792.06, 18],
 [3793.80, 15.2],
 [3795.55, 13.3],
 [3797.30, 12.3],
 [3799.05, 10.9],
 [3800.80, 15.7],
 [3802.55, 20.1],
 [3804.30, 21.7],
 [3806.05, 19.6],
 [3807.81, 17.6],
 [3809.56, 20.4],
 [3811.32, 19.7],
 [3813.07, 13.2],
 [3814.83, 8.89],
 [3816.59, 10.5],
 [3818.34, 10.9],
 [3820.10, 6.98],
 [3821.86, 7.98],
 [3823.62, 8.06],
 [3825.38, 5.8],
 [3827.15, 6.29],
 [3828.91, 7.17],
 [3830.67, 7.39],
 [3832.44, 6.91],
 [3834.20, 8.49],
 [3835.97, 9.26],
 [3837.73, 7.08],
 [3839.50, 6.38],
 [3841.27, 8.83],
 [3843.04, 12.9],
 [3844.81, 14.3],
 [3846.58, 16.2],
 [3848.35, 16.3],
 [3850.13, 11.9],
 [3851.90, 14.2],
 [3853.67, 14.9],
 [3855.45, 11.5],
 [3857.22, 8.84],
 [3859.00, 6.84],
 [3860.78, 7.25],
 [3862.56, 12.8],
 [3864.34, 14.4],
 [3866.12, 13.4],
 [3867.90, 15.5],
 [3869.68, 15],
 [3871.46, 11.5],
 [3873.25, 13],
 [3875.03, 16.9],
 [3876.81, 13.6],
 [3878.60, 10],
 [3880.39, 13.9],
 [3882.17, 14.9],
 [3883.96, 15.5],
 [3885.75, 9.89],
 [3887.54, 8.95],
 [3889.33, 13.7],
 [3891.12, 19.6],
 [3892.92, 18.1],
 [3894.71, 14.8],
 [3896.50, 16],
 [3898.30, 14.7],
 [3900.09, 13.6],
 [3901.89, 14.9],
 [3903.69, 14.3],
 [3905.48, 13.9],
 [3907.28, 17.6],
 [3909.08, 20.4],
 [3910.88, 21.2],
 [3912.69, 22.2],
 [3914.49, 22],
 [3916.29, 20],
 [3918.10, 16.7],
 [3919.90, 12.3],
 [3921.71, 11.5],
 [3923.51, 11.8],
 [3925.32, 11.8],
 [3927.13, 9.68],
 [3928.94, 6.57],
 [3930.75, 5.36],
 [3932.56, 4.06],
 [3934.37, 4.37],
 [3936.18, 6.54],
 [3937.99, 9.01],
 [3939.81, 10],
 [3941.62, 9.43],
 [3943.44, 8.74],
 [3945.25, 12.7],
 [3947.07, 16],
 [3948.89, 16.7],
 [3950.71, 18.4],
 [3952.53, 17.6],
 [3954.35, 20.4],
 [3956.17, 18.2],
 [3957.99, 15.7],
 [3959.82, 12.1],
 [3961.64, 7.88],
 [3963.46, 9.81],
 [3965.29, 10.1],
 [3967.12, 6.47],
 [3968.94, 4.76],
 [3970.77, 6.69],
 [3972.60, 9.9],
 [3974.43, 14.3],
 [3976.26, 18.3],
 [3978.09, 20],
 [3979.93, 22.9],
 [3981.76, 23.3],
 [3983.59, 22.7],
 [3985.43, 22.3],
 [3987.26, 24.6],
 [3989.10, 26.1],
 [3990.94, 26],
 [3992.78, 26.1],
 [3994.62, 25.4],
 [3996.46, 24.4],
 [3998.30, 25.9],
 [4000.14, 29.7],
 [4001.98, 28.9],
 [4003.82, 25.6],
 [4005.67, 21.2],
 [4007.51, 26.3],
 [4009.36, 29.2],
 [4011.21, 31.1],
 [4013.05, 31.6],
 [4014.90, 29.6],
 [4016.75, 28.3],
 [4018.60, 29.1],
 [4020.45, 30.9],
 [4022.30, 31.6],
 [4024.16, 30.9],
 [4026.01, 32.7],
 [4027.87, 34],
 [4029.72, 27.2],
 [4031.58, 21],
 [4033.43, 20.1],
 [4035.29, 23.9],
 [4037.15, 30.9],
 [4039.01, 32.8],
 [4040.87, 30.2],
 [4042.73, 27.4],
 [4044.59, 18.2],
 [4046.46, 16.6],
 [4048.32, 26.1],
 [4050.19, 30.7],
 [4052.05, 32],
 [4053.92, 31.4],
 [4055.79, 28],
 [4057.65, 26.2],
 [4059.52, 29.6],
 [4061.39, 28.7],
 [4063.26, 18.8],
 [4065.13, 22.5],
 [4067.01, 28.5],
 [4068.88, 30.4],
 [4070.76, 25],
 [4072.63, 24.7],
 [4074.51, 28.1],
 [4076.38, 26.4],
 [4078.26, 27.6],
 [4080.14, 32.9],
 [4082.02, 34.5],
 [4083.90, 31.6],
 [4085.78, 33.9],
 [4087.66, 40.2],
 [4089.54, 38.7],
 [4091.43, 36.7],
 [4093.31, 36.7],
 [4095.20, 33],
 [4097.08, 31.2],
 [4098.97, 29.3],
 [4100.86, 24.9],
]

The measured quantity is 2.21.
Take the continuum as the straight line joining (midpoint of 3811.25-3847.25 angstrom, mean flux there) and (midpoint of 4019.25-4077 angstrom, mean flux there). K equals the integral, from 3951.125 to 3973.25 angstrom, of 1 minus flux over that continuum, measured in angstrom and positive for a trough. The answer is 9.1 angstrom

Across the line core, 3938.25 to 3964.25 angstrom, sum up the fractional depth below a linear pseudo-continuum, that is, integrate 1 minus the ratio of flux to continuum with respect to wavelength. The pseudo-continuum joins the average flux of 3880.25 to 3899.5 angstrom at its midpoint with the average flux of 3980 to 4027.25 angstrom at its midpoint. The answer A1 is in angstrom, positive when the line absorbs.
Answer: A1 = 9.4 angstrom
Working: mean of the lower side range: 14.6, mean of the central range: 13.7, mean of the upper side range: 27.3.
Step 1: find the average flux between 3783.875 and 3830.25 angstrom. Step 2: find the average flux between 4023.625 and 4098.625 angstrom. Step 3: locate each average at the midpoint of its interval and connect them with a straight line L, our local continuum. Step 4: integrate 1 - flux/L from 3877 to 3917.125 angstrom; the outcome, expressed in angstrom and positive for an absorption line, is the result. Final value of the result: 7.0 angstrom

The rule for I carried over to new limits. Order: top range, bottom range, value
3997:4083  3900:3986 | 2.11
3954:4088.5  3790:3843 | 2.31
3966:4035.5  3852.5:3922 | 1.75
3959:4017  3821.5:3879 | 2.05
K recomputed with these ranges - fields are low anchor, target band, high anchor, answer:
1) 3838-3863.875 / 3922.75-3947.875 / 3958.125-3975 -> 2.39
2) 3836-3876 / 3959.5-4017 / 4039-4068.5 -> 3.06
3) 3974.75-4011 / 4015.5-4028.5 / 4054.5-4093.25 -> -2.18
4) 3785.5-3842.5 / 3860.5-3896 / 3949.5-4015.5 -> 3.66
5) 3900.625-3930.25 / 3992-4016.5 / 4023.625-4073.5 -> -4.53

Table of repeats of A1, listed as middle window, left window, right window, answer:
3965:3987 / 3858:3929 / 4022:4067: 6.1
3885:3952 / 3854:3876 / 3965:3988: 2.4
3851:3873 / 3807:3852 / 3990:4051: 2.3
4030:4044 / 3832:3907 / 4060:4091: 0.1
